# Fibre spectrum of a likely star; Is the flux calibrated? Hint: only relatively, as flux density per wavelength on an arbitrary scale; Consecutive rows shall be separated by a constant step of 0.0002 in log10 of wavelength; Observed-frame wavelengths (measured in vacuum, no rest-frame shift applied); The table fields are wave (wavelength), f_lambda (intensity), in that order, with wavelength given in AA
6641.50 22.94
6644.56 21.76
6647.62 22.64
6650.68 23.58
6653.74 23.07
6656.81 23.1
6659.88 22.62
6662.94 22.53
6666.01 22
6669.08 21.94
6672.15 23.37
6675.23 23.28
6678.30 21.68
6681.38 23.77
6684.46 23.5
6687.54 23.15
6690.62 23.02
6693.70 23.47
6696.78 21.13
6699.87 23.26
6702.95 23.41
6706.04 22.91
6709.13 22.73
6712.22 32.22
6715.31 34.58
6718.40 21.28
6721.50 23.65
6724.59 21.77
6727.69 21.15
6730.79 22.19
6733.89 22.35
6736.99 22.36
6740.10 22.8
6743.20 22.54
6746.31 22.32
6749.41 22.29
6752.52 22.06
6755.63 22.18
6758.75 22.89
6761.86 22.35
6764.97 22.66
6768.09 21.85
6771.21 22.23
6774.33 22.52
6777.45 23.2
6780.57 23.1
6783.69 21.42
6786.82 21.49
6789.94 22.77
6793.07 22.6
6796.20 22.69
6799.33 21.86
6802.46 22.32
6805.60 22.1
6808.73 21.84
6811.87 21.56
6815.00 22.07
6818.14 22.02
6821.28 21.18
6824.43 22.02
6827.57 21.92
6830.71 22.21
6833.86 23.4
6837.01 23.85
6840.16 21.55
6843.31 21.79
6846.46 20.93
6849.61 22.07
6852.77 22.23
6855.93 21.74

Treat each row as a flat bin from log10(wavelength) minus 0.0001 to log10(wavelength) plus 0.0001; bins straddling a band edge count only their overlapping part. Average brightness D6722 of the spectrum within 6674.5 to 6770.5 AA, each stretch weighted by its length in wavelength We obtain 23.2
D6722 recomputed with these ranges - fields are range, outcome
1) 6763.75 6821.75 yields 22.2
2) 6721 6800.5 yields 22.3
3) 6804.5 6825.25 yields 21.8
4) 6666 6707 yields 22.9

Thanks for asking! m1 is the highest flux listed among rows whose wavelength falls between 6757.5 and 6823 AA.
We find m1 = 23.2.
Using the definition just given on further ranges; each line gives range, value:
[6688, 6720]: 34.58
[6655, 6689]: 23.77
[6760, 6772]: 22.66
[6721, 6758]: 23.65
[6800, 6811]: 22.32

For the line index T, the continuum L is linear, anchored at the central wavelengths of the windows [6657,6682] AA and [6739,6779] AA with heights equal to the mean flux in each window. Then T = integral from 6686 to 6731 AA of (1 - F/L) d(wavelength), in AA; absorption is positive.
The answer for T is -3.0 AA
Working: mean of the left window 22.6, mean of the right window 22.4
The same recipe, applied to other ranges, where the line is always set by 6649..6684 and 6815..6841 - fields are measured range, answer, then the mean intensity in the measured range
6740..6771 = 0.2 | 22.4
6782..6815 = 0.4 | 22.1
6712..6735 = -1.9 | 24.5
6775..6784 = -0.1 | 22.7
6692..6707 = -0.1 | 22.8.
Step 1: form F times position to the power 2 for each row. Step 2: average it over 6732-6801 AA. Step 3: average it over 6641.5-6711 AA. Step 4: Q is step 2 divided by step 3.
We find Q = 1.01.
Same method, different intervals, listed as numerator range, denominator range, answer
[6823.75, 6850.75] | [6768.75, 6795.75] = 1.01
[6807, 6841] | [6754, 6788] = 1.01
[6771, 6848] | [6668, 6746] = 0.97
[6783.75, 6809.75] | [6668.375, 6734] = 0.96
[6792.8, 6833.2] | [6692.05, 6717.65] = 0.90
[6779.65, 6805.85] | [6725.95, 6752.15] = 1.02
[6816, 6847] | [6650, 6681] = 1.02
